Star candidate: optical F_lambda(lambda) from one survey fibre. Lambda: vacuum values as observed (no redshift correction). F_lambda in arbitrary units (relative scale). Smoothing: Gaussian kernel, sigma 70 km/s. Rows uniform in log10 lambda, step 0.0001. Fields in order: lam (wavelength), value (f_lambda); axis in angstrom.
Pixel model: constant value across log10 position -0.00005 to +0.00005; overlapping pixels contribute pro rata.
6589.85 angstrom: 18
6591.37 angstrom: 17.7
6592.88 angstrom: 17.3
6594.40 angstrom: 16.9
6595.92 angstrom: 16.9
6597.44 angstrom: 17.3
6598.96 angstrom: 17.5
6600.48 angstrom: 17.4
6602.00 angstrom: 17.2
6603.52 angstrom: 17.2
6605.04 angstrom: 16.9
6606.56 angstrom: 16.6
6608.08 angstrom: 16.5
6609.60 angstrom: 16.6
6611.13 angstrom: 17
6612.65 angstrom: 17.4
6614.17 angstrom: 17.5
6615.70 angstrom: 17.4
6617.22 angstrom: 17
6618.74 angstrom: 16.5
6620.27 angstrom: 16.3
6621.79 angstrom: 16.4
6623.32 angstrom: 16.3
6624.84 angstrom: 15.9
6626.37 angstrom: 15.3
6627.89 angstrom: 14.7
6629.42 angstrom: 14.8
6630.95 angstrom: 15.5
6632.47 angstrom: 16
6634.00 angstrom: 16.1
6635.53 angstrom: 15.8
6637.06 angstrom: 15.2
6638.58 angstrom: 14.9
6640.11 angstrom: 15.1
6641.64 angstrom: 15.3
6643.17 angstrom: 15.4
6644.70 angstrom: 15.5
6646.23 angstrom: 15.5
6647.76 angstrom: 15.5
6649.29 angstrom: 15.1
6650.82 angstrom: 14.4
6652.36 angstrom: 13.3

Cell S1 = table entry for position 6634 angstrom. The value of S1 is 16.1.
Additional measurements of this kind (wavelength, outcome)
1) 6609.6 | 16.6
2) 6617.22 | 17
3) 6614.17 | 17.5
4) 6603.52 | 17.2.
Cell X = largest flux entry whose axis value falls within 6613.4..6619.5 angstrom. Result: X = 17.5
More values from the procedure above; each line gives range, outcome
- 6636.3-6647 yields 15.5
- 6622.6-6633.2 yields 16.3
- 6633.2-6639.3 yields 16.1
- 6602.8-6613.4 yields 17.4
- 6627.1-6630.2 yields 14.8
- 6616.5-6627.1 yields 17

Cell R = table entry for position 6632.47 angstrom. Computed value 16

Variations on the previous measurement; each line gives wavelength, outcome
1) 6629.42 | 14.8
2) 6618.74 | 16.5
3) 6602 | 17.2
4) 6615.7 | 17.4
